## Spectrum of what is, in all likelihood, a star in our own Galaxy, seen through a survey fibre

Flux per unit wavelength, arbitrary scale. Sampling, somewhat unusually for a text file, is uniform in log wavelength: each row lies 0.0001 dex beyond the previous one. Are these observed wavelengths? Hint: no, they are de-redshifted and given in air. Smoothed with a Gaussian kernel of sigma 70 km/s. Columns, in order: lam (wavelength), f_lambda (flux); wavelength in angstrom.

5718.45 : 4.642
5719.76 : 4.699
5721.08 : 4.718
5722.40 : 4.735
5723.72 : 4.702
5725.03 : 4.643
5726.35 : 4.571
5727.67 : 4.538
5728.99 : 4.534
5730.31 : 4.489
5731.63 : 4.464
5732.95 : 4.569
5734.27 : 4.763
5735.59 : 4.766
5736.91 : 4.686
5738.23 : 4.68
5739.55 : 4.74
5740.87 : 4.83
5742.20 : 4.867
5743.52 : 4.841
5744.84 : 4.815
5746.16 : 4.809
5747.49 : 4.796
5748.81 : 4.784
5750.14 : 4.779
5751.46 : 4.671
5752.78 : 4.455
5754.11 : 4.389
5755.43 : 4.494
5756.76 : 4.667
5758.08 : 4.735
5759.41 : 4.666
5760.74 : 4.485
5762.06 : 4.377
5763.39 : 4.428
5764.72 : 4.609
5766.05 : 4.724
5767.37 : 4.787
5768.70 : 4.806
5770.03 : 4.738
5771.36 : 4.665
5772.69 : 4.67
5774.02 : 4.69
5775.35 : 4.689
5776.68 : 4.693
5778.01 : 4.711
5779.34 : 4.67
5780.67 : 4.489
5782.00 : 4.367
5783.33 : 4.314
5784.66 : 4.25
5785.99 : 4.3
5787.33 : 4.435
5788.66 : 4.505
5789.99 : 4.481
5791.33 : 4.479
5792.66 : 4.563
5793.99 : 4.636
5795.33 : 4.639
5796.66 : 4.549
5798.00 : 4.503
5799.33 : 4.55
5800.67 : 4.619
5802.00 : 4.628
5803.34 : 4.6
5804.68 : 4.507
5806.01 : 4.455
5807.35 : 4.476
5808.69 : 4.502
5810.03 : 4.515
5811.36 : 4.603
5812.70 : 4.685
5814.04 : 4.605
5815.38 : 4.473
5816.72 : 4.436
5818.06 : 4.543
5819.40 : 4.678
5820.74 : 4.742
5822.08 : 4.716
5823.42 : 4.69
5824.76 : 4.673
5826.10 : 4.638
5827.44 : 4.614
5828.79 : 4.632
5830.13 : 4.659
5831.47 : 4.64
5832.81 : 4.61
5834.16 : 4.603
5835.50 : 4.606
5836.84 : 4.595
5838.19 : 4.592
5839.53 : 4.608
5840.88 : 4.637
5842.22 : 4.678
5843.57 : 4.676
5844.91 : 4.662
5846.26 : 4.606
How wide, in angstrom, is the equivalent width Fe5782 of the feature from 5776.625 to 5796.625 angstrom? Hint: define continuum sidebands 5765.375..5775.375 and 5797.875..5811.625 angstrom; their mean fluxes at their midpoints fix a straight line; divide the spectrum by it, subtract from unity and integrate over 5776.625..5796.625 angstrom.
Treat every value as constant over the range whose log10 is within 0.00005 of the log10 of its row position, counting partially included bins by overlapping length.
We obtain 0.6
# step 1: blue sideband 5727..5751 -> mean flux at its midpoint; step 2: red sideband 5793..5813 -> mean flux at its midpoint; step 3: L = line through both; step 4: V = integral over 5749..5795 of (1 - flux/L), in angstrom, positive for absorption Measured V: 0.6 angstrom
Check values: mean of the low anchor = 4.71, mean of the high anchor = 4.56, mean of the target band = 4.57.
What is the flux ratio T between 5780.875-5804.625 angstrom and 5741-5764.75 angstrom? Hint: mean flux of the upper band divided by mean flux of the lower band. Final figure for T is 0.97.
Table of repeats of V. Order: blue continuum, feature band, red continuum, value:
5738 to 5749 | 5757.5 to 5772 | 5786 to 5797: 0.12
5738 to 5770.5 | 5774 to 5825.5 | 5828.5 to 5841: 1.00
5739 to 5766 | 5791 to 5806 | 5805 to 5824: 0.11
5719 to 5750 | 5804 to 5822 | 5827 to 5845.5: 0.33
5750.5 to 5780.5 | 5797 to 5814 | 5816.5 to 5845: 0.29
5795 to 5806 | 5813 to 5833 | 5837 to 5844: -0.10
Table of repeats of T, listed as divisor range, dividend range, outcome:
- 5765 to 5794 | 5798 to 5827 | 1.00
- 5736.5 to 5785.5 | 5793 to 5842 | 0.99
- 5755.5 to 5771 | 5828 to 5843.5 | 1.00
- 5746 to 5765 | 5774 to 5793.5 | 0.98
